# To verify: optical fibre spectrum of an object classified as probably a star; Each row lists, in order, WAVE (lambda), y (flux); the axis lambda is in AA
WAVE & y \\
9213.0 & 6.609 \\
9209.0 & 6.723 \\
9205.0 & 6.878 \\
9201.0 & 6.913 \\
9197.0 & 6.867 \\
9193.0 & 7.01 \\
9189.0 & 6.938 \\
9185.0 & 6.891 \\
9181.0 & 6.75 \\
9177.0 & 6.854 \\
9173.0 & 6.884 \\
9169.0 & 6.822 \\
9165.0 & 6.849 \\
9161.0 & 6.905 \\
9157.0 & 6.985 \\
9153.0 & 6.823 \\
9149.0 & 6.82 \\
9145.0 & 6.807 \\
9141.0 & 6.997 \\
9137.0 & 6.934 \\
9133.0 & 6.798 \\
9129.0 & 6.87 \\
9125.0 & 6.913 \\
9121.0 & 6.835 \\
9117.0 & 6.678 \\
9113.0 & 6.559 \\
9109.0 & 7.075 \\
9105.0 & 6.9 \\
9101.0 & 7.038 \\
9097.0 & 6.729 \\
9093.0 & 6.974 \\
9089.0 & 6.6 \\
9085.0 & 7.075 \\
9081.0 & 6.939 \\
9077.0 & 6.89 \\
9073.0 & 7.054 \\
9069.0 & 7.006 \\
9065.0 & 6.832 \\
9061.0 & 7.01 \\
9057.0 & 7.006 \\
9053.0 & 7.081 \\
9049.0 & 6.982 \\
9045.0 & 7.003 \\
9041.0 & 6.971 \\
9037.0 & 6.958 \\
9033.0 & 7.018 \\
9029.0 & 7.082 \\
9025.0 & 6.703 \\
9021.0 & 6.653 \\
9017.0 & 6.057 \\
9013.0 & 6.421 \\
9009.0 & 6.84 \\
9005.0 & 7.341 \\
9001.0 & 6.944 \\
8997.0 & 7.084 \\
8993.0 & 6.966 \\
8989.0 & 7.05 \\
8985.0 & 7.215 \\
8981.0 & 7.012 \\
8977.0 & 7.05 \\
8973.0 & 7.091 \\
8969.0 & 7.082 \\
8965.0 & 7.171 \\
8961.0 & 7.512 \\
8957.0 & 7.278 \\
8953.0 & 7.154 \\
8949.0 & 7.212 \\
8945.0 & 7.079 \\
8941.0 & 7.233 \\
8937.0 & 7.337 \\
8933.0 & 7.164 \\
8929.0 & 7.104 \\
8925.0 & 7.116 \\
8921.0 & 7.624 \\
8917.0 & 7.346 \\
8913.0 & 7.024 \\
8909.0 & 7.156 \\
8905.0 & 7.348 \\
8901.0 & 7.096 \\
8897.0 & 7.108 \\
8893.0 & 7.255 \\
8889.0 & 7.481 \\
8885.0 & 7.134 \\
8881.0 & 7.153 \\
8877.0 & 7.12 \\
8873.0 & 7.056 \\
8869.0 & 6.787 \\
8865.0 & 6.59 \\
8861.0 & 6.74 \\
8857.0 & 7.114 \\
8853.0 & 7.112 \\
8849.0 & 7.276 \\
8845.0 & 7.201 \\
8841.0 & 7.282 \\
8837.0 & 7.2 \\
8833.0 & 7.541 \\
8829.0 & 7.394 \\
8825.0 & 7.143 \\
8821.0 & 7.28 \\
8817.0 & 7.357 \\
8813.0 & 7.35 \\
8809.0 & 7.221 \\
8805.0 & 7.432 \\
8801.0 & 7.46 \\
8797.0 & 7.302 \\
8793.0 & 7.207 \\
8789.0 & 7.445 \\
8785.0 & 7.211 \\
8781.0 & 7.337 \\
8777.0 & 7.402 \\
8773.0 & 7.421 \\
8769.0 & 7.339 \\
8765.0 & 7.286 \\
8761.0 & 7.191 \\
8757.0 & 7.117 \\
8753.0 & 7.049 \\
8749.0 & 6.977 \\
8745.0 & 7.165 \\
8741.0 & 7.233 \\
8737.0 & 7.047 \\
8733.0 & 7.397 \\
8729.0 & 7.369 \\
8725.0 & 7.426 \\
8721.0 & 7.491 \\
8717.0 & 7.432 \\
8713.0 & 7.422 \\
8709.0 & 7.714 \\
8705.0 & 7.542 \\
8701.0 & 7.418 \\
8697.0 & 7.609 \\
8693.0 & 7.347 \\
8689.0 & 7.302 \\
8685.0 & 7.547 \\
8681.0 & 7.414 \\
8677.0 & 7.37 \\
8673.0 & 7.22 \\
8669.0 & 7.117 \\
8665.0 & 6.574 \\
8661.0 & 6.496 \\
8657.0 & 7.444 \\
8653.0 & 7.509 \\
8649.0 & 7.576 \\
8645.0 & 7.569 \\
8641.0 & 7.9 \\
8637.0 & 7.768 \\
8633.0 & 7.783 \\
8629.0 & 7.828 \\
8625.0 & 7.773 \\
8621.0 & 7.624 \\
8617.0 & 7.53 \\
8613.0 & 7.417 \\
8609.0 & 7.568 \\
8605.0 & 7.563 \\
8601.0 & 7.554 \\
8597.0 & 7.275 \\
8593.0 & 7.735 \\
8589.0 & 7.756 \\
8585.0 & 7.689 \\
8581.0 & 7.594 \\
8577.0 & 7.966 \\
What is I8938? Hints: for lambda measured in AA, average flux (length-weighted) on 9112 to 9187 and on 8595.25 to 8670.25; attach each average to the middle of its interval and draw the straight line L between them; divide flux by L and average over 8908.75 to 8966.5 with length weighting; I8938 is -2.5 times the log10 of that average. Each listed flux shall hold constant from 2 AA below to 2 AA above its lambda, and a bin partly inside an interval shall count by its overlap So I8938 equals -0.02 mag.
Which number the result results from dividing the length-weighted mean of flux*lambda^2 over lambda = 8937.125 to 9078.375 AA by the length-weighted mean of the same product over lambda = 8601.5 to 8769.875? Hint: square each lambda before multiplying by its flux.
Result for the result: 1.0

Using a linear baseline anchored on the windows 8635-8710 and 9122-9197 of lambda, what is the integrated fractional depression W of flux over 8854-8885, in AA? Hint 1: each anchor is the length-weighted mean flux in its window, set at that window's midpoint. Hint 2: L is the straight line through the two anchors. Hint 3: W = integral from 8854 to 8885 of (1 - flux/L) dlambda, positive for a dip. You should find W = 1.0 AA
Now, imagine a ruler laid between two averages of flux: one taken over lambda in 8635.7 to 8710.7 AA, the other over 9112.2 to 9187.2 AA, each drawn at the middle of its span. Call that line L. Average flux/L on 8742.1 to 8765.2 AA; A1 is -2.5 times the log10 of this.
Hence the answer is 0.026 mag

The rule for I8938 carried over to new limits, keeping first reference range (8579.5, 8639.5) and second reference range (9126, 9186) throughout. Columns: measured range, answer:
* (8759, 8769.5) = 0.02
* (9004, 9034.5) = 0.05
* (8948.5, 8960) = -0.01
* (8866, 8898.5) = 0.02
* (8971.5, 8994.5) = 0.01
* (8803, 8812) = 0.00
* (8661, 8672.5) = 0.11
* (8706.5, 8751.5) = 0.02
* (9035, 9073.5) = 0.00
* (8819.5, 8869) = 0.02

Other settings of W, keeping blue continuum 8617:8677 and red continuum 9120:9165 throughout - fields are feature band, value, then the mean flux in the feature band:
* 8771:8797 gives -0.2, 7.33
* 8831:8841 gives -0.2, 7.35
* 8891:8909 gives -0.1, 7.2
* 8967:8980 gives 0.0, 7.07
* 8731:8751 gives 0.5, 7.16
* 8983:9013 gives 0.1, 7.02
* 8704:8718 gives -0.3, 7.53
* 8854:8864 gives 0.4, 6.91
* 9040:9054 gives 0.0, 7.01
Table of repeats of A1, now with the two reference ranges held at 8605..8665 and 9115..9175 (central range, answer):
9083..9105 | 0.007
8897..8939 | -0.011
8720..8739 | 0.009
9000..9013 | 0.014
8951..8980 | -0.014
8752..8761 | 0.038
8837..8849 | 0.002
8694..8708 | -0.013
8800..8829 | -0.004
